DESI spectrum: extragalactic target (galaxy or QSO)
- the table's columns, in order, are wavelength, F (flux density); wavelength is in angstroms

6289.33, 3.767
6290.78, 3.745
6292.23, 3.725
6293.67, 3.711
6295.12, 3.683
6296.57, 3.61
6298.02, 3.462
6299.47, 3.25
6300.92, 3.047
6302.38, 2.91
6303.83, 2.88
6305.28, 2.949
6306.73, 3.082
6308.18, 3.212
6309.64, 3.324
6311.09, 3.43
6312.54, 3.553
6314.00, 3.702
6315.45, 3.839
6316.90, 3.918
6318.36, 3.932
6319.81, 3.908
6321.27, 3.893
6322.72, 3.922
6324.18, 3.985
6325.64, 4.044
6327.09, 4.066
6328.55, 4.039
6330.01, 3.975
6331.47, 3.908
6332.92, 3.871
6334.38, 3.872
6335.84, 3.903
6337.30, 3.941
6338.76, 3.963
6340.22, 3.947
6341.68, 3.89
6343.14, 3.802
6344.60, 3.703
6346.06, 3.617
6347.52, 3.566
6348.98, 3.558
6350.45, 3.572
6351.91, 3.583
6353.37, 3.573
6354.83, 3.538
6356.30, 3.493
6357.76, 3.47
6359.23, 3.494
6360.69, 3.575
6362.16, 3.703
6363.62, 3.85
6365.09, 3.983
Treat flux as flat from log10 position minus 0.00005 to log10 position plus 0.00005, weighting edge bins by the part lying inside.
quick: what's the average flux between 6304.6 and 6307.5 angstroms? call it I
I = 3.02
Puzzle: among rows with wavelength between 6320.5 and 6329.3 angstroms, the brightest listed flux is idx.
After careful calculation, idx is 4.066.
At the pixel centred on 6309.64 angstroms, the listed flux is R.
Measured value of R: 3.324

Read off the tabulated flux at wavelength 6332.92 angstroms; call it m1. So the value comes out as 3.871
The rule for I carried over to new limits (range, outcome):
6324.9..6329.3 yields 4.05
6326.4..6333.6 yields 3.97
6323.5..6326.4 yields 4.02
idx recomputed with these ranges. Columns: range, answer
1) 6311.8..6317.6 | 3.918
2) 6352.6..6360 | 3.573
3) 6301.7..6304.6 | 2.91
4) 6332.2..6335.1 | 3.872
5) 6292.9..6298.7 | 3.711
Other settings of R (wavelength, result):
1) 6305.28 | 2.949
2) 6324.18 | 3.985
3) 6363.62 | 3.85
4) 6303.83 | 2.88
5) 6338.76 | 3.963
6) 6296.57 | 3.61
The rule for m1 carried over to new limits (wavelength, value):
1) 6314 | 3.702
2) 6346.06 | 3.617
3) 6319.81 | 3.908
